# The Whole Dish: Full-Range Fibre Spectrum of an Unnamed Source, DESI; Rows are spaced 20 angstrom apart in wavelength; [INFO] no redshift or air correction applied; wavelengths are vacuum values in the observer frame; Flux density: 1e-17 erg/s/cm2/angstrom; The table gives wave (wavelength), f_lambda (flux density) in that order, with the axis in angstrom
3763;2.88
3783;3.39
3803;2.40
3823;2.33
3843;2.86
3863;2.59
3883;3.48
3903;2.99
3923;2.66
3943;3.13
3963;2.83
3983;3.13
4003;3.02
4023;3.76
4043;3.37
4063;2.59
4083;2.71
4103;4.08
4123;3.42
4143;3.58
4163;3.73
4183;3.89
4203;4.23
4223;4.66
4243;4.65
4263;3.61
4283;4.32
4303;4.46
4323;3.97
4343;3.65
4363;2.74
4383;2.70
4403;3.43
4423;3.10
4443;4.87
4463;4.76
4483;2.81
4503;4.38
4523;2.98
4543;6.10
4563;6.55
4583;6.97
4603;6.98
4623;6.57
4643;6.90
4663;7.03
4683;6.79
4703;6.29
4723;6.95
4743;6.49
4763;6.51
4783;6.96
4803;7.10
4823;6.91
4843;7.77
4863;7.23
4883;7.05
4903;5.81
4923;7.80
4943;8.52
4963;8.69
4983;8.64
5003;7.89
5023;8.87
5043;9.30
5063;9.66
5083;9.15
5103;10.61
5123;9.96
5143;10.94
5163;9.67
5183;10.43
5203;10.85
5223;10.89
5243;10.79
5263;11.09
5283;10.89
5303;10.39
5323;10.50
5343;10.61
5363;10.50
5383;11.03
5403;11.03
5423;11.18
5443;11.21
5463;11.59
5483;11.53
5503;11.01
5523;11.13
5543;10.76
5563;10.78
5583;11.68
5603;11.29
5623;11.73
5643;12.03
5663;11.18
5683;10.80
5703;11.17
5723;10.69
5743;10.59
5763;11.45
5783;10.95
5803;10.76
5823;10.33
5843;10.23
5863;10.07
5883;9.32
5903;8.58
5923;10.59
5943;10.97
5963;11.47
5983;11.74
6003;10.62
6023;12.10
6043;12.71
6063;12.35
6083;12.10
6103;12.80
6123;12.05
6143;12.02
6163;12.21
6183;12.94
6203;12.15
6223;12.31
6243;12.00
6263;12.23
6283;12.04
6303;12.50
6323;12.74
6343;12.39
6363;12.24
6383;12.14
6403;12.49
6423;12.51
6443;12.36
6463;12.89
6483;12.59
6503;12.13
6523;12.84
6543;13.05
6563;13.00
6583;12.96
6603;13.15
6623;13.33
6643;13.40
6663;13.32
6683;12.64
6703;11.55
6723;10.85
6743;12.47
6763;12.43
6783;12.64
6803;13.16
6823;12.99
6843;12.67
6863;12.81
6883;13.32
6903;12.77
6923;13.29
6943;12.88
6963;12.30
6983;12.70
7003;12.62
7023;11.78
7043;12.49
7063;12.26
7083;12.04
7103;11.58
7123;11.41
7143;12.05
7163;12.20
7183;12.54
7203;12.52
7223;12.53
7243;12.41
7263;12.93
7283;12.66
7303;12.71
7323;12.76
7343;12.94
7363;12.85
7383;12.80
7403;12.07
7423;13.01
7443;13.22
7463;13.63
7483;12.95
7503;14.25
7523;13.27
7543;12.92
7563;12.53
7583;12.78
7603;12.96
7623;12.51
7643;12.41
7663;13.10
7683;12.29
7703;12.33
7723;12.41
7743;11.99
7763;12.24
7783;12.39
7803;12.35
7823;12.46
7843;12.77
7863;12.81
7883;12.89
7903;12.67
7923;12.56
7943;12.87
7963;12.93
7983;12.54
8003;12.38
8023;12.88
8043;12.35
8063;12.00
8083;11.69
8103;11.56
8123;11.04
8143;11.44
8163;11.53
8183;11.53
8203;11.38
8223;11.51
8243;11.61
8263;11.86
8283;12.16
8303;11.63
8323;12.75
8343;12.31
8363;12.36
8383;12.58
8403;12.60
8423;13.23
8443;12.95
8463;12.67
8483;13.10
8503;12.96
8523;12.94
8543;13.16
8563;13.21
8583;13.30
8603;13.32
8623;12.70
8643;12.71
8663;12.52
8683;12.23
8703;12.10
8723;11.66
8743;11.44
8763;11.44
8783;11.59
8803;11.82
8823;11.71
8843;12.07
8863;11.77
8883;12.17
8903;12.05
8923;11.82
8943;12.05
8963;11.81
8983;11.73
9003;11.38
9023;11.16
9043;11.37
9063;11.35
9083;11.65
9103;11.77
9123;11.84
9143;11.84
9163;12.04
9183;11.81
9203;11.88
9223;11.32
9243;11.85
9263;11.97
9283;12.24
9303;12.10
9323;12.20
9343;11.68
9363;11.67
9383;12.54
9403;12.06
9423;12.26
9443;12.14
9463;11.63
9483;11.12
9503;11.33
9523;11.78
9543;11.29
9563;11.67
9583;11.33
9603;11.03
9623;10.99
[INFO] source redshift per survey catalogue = 0.139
